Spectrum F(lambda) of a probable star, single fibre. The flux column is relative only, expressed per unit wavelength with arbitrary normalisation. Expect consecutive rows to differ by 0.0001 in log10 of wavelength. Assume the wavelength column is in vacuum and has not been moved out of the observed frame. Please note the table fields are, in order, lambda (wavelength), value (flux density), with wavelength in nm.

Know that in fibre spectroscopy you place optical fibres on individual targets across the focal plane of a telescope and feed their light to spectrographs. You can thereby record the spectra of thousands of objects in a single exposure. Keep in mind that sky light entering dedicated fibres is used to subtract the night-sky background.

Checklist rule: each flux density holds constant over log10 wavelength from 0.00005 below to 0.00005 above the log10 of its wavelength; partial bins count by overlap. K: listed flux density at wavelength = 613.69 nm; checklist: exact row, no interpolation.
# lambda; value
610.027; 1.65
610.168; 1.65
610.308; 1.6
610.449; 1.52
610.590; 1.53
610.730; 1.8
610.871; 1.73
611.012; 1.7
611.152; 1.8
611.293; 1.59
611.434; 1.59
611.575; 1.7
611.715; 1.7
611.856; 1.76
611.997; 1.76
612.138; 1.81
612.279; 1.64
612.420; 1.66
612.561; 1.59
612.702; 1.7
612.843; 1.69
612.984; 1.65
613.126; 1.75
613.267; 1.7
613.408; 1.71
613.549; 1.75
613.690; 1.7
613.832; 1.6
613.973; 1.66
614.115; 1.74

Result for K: 1.7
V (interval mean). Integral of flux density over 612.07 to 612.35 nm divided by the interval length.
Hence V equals 1.72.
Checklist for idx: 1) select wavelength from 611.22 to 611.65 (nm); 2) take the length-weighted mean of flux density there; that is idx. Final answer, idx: 1.63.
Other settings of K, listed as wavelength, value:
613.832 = 1.6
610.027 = 1.65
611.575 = 1.7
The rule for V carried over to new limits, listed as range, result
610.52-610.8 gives 1.67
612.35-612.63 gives 1.63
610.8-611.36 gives 1.71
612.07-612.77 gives 1.68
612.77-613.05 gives 1.67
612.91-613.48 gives 1.7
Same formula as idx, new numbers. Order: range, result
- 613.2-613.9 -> 1.69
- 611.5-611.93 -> 1.72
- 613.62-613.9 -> 1.65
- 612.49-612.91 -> 1.66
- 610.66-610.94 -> 1.76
